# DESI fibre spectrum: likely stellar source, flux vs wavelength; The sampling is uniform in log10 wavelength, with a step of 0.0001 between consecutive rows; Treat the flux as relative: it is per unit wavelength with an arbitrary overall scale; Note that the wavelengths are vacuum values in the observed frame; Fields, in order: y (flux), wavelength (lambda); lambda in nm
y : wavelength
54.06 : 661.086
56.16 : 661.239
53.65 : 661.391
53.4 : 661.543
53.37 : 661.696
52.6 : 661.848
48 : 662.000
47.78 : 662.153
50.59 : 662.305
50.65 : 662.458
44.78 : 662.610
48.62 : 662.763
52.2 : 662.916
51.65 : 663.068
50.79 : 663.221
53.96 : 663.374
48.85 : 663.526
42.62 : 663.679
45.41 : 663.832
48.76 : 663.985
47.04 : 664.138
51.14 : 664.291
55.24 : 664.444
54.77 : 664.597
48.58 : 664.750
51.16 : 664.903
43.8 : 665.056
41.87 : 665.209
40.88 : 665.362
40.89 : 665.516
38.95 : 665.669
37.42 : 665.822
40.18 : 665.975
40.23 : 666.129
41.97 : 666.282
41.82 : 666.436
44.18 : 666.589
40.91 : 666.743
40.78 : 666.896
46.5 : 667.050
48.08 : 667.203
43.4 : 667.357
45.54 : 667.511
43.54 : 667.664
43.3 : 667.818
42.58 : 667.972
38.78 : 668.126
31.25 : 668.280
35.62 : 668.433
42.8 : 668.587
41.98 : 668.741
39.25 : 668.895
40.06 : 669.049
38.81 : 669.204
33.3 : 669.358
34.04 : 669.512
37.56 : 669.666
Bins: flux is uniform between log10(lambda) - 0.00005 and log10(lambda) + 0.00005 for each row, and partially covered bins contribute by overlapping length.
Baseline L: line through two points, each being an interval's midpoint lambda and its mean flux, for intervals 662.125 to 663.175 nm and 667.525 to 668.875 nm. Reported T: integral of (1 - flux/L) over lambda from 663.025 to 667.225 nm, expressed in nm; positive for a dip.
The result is -0.01 nm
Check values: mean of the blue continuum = 49.6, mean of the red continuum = 40.2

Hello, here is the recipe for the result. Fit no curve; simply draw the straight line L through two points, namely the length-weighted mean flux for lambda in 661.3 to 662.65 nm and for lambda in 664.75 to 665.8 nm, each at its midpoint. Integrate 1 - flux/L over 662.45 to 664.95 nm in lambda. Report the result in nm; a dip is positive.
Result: -0.16 nm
